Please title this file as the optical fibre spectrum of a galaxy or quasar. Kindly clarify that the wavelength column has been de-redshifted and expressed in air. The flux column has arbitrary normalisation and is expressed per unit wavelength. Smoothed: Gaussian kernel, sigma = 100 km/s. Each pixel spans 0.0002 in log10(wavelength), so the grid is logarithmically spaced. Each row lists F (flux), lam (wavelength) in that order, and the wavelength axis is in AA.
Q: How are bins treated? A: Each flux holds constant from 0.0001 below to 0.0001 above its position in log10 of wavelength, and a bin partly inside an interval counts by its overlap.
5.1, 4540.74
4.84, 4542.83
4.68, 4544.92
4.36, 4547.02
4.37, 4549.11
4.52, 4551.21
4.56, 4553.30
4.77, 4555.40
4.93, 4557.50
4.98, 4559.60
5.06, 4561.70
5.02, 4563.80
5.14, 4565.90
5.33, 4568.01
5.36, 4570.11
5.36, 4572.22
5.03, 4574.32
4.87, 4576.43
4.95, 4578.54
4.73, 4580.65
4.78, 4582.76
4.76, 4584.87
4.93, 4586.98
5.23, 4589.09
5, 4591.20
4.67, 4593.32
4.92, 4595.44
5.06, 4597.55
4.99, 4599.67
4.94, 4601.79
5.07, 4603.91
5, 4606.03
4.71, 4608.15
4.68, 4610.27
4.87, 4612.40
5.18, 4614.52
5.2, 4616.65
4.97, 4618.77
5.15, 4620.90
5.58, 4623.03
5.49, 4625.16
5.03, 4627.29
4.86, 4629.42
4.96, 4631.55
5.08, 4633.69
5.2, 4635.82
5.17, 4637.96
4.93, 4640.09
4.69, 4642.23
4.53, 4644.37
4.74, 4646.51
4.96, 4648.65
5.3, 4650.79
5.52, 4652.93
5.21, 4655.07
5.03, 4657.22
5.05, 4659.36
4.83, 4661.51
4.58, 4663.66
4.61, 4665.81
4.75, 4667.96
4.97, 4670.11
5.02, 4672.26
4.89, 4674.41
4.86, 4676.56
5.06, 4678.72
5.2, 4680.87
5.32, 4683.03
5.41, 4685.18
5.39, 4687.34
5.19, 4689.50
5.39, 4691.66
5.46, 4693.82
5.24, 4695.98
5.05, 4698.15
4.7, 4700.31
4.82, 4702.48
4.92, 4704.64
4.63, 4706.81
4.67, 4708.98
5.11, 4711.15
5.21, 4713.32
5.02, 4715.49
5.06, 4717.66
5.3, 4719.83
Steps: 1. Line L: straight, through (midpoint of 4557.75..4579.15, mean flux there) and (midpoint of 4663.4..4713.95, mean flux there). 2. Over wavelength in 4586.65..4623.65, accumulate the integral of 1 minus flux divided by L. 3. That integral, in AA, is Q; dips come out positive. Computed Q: 0.56 AA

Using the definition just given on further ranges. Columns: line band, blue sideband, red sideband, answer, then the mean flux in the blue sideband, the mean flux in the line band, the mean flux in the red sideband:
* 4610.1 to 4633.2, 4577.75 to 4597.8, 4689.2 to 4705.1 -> -0.7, 4.9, 5.1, 5.1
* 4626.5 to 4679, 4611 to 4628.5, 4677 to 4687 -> 2.6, 5.17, 4.95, 5.23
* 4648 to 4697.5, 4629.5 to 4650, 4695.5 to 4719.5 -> -1.6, 4.92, 5.1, 4.95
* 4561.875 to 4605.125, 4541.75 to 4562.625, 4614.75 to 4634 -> -1.0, 4.71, 5.01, 5.15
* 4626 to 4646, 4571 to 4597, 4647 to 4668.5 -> 0.1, 4.94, 4.94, 4.98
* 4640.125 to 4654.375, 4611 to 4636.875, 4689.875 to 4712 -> 0.4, 5.12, 4.96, 5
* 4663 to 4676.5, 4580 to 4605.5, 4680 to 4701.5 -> 0.9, 4.93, 4.82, 5.23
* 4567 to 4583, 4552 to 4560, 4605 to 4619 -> -0.7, 4.79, 5.06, 4.94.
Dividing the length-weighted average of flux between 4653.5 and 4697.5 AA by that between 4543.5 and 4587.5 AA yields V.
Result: 1.04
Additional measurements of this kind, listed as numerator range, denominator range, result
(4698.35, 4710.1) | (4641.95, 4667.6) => 0.97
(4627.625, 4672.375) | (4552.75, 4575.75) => 0.98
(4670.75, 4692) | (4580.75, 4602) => 1.05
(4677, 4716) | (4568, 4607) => 1.02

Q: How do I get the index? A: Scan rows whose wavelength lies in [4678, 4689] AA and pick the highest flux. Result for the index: 5.41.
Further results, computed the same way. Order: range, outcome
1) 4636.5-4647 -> 5.17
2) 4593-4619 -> 5.2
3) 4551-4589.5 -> 5.36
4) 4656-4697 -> 5.46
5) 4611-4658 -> 5.58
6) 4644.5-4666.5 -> 5.52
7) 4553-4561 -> 4.98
